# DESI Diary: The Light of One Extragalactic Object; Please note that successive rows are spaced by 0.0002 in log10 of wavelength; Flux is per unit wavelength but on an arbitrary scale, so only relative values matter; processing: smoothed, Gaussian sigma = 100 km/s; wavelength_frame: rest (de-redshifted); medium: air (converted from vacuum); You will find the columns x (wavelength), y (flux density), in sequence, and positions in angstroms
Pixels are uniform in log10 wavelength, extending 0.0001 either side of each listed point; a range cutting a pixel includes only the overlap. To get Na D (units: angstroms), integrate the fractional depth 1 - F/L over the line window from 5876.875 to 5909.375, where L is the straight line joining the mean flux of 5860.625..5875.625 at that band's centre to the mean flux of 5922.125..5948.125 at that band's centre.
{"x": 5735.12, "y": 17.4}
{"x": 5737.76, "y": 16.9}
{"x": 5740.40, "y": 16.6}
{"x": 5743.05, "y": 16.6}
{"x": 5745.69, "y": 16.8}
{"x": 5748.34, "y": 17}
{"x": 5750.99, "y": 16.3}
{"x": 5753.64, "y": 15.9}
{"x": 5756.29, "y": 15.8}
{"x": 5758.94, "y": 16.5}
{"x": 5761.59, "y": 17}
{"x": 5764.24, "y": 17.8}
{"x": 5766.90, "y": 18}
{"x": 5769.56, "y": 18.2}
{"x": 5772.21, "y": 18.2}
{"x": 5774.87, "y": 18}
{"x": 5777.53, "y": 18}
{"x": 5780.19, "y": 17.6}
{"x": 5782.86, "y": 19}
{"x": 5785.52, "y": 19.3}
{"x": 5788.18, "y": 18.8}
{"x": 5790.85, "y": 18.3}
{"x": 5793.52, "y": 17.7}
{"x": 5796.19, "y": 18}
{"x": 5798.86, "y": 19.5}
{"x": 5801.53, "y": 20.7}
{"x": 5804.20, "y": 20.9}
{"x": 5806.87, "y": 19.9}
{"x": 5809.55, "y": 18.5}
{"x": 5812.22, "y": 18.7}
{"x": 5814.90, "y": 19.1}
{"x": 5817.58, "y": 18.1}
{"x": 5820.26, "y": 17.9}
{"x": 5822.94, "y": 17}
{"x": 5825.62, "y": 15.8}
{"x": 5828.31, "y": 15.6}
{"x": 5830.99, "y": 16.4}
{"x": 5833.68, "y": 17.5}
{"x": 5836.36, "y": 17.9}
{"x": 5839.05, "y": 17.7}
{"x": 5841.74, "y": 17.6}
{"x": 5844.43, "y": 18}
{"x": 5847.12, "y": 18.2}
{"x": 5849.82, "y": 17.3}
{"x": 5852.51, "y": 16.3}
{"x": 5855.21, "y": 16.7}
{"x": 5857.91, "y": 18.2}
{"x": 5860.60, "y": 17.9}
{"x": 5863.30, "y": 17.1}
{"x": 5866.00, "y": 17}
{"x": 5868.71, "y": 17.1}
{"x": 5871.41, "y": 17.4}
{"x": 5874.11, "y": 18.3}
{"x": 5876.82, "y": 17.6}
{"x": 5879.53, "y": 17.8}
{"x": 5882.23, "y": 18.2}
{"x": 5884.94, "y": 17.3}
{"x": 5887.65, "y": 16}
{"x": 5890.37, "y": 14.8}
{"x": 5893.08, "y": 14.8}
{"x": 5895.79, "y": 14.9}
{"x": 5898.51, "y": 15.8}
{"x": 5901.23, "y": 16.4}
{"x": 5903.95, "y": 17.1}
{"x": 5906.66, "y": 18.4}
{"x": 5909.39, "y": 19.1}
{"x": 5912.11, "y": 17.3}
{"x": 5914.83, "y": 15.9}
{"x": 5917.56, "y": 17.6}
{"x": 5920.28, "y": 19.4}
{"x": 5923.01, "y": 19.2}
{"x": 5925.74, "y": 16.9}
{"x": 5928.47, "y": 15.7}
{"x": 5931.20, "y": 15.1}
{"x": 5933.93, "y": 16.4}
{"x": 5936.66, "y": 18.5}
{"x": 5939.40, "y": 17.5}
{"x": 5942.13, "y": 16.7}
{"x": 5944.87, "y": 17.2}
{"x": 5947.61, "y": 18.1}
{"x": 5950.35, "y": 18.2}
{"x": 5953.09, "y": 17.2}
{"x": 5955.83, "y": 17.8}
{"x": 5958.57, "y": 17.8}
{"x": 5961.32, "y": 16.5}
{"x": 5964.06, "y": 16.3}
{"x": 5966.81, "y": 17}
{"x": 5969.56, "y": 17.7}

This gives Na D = 1.2 angstroms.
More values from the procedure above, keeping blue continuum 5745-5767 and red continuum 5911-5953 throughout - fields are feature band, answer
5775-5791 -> -1.6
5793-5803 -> -1.3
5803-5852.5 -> -2.6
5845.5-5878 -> -0.7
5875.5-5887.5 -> -0.3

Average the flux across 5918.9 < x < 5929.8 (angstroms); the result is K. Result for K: 17.8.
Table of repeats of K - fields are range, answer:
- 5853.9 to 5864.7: 17.5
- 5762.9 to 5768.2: 17.9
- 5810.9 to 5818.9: 18.6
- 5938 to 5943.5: 17.1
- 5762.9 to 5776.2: 18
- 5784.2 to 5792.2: 18.8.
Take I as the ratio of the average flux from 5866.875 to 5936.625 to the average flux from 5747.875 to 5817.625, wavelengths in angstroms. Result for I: 0.93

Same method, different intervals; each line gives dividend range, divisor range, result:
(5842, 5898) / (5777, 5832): 0.93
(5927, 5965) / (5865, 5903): 1.02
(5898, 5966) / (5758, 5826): 0.94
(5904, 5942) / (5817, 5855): 1.01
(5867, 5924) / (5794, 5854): 0.95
